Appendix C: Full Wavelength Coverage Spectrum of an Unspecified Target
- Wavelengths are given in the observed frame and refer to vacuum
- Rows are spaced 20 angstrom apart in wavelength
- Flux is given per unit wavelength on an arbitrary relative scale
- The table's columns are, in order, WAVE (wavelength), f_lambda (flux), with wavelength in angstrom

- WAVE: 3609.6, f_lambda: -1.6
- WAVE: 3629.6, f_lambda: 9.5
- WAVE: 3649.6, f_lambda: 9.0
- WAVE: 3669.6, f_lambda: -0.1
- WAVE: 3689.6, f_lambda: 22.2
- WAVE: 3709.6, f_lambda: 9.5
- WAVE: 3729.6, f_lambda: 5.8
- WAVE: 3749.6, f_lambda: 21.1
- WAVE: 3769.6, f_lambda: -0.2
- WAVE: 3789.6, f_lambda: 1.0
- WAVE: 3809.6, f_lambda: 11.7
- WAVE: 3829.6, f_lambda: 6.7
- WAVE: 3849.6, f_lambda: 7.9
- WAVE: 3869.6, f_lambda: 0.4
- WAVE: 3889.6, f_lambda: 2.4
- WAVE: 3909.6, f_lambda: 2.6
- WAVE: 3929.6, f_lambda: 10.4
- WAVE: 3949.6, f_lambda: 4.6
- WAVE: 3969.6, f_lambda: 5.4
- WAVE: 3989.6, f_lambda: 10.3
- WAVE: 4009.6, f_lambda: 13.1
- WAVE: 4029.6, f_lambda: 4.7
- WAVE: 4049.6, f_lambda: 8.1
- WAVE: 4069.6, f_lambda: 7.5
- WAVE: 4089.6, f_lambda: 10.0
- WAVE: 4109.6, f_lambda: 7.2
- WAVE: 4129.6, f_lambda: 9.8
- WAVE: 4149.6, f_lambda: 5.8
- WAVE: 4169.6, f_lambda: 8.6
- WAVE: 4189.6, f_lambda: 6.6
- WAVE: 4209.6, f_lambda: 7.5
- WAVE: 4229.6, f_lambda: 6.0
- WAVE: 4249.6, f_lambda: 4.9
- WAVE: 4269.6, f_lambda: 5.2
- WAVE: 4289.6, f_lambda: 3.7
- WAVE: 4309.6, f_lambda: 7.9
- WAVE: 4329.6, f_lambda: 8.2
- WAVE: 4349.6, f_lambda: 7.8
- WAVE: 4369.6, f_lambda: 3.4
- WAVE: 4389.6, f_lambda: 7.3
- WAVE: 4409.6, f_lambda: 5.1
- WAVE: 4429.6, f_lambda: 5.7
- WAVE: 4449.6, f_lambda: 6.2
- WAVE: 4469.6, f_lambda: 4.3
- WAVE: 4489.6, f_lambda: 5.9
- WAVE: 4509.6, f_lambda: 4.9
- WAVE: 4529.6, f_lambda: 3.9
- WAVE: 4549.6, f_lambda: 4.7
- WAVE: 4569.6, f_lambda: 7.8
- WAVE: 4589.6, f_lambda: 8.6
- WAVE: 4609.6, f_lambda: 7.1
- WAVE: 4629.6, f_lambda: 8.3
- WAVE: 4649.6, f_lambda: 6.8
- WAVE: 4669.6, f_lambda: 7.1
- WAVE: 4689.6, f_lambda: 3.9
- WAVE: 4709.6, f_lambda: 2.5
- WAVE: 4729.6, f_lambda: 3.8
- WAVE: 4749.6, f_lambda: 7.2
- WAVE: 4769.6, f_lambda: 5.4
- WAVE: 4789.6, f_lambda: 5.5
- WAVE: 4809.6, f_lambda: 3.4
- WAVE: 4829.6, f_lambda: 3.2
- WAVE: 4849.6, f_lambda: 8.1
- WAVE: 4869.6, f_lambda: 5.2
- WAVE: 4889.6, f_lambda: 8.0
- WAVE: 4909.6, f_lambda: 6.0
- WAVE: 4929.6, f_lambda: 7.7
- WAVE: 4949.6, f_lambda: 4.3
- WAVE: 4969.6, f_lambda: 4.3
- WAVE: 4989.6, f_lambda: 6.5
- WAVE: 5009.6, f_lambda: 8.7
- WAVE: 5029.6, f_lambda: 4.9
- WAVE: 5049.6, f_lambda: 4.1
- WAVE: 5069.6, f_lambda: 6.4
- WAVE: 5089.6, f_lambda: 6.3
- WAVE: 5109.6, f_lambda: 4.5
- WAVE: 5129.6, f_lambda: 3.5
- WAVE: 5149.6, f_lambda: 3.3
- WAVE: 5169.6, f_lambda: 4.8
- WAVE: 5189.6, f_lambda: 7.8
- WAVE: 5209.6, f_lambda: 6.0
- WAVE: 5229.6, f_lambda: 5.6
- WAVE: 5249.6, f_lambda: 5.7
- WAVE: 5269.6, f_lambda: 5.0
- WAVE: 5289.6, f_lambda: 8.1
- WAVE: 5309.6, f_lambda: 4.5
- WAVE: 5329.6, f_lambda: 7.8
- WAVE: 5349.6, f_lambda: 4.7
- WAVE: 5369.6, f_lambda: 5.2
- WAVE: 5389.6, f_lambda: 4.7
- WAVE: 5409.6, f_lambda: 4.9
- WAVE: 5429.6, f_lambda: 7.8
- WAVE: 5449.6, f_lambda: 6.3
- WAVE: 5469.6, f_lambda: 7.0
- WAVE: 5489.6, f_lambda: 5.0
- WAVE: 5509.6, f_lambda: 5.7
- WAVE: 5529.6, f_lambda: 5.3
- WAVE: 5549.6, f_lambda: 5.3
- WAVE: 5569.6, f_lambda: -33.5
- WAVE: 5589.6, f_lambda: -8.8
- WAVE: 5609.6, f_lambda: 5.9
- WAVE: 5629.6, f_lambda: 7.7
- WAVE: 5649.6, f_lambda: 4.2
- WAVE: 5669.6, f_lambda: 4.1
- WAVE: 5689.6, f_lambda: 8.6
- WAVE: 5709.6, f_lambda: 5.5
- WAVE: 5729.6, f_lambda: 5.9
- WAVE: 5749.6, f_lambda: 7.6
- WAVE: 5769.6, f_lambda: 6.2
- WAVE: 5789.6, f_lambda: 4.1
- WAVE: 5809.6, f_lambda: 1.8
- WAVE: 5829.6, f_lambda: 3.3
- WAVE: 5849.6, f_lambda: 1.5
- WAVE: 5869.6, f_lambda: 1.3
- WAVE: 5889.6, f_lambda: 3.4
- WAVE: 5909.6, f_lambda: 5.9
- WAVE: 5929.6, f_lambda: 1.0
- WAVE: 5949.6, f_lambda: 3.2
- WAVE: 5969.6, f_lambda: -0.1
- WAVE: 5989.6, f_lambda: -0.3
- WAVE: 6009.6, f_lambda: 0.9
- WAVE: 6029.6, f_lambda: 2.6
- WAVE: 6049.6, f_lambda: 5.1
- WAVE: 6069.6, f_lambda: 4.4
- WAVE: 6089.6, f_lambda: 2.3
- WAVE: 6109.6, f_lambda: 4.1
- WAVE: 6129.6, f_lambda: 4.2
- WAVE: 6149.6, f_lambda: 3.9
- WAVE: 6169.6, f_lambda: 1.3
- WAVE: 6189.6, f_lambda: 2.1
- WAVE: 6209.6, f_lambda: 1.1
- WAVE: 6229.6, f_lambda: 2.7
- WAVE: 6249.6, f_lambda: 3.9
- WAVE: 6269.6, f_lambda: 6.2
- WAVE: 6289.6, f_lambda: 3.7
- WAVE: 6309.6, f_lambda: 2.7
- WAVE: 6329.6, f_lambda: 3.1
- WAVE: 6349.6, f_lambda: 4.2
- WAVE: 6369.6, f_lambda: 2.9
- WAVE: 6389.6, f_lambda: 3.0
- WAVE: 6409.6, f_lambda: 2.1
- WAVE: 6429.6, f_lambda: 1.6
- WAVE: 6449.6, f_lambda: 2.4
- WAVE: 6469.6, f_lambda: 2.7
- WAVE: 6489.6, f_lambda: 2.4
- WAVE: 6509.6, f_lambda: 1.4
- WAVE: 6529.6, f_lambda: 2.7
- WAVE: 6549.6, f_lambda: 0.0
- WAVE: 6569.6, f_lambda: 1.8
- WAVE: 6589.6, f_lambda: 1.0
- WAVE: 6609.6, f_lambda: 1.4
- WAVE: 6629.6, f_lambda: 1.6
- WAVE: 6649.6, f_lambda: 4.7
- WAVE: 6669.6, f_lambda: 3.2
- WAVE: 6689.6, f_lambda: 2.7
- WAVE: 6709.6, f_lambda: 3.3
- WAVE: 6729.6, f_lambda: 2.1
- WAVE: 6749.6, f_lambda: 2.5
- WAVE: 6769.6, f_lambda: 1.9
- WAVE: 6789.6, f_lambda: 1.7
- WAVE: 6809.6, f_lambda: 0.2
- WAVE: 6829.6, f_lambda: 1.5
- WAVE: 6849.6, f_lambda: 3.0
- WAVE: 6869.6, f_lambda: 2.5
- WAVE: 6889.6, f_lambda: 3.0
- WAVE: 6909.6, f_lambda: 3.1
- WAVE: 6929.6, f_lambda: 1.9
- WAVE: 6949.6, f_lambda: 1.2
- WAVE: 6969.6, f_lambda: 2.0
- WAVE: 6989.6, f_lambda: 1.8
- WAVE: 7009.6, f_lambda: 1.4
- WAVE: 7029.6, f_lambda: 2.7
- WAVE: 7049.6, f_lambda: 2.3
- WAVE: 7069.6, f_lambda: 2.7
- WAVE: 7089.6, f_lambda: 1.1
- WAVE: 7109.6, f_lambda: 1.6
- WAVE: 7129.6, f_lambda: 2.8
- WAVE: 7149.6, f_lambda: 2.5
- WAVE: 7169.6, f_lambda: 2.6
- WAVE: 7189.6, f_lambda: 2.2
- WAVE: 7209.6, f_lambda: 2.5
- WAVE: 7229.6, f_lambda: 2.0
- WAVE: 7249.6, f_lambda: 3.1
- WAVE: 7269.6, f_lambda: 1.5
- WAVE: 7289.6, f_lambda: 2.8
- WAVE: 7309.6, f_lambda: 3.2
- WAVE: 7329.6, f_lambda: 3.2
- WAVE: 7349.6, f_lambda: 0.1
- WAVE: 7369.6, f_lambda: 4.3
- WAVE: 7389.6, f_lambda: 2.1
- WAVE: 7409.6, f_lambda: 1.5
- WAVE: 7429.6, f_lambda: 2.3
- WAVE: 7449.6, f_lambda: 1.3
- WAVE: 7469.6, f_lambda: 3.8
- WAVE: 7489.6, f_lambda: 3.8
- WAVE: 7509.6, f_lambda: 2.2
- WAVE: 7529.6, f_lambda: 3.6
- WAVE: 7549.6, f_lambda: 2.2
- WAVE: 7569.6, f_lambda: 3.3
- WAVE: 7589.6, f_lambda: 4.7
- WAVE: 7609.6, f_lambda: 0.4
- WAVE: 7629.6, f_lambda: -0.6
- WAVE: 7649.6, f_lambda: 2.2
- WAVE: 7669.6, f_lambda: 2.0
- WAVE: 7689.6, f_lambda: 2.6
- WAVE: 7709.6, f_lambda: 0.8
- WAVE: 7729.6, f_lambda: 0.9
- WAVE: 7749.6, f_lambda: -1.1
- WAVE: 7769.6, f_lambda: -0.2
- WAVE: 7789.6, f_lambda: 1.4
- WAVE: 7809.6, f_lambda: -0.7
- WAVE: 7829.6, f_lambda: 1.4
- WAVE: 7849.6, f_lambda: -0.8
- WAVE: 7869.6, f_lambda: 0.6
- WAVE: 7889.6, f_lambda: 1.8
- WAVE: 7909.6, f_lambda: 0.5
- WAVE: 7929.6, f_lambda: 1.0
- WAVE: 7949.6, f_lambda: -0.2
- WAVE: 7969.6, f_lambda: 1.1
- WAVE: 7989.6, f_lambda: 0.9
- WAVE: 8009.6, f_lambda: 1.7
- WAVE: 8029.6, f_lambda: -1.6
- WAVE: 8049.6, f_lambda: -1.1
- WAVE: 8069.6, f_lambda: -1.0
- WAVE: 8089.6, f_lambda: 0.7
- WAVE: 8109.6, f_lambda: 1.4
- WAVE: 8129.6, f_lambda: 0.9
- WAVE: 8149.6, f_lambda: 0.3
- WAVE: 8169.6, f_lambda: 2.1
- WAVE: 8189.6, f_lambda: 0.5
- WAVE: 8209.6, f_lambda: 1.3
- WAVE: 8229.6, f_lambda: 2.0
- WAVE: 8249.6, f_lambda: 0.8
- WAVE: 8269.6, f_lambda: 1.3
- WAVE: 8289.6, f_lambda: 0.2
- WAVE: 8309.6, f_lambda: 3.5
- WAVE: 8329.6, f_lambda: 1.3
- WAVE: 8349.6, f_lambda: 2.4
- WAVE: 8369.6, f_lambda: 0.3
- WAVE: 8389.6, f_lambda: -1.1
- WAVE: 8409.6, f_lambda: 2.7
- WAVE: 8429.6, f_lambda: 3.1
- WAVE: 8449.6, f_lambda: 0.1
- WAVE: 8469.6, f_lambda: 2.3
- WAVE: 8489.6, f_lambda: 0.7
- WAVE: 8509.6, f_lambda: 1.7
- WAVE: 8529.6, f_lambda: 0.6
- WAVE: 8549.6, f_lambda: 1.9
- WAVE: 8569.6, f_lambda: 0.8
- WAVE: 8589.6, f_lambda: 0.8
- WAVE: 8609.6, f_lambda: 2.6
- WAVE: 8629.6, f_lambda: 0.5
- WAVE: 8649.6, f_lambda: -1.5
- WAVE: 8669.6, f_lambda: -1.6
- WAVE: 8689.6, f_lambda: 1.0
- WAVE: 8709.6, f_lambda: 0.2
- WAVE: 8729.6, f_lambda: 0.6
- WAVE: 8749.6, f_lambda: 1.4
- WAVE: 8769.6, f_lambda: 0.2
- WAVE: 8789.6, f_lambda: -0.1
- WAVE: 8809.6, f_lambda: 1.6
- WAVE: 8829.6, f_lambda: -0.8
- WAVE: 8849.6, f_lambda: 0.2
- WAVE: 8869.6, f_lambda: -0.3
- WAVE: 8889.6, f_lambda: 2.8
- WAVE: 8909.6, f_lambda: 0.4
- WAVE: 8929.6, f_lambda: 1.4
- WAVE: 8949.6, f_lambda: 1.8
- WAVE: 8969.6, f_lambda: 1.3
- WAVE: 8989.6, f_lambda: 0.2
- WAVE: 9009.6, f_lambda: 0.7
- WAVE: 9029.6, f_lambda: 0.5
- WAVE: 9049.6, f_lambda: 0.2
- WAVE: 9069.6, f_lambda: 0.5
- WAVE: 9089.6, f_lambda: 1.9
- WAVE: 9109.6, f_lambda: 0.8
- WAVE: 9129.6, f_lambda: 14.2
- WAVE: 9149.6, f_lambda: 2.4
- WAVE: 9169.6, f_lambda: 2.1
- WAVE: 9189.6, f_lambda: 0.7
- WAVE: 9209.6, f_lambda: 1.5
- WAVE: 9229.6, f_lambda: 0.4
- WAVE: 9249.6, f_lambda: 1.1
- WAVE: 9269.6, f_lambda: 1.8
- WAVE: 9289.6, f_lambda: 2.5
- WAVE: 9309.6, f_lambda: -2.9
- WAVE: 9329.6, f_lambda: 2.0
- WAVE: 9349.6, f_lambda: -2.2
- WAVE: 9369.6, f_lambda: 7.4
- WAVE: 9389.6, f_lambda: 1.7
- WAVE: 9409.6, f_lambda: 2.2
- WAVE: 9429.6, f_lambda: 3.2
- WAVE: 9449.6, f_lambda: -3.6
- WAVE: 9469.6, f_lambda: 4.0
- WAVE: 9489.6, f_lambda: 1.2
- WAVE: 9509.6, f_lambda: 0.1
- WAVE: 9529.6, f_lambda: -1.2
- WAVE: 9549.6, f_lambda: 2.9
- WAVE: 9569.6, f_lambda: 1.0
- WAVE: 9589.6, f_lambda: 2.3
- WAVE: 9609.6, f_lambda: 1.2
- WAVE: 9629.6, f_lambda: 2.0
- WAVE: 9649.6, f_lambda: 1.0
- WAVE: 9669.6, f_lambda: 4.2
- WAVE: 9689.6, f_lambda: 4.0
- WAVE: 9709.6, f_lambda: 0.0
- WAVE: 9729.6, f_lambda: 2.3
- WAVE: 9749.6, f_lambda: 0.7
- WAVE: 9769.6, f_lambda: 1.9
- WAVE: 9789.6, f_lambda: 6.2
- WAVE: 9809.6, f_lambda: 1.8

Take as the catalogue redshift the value 1.449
